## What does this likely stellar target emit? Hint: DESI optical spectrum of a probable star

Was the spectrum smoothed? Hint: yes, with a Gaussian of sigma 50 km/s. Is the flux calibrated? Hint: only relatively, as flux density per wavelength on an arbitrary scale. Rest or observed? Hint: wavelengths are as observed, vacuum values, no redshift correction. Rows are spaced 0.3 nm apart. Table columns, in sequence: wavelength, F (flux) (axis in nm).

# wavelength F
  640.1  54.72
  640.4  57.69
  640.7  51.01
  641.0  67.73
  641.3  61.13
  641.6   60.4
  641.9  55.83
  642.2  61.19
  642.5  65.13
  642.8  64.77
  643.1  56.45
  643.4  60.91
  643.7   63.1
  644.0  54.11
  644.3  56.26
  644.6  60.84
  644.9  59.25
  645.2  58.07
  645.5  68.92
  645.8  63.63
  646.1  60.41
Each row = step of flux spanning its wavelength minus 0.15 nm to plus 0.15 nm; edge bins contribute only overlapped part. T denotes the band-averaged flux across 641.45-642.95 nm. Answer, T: 61.5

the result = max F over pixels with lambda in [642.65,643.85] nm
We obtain 64.77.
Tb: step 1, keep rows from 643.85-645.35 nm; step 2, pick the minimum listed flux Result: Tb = 54.11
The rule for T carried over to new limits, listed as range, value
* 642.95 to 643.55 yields 58.7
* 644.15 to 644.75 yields 58.6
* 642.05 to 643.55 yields 61.7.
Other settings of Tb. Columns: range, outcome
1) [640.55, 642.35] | 51.01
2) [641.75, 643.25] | 55.83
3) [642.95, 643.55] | 56.45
